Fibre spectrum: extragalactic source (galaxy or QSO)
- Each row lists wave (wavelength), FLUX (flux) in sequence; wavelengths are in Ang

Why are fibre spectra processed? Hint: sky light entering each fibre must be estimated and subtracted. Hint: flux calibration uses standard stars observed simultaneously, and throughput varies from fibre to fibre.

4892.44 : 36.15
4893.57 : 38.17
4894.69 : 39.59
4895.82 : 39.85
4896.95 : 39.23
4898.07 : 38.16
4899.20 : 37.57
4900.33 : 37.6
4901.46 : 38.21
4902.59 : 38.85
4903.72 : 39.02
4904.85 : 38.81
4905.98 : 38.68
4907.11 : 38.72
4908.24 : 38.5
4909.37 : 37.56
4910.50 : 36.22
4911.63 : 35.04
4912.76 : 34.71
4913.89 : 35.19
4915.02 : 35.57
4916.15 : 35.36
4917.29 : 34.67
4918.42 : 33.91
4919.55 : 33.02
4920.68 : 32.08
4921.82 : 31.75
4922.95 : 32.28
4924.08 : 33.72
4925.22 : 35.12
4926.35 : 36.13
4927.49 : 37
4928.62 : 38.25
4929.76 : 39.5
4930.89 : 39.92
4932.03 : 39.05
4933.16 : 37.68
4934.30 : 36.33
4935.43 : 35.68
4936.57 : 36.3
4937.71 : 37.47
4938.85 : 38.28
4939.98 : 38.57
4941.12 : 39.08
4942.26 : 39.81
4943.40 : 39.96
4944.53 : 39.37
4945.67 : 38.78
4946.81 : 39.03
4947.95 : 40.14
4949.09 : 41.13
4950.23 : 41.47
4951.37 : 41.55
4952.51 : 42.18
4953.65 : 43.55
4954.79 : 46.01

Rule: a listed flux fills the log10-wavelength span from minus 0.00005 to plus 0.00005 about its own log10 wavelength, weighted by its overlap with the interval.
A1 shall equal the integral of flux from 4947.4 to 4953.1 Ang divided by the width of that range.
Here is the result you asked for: 41.3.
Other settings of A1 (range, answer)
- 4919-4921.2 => 32.6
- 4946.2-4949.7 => 40.1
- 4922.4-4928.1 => 34.9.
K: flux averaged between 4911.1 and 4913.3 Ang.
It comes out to 34.9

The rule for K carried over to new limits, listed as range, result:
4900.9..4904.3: 38.7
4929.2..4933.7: 39.1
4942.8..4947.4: 39.3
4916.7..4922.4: 33.1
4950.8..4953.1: 41.9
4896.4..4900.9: 38.2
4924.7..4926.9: 35.7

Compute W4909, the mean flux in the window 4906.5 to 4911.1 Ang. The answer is 37.8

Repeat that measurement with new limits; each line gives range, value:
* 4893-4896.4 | 39.2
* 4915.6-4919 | 34.6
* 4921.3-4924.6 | 32.6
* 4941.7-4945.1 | 39.8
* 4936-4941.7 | 37.9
